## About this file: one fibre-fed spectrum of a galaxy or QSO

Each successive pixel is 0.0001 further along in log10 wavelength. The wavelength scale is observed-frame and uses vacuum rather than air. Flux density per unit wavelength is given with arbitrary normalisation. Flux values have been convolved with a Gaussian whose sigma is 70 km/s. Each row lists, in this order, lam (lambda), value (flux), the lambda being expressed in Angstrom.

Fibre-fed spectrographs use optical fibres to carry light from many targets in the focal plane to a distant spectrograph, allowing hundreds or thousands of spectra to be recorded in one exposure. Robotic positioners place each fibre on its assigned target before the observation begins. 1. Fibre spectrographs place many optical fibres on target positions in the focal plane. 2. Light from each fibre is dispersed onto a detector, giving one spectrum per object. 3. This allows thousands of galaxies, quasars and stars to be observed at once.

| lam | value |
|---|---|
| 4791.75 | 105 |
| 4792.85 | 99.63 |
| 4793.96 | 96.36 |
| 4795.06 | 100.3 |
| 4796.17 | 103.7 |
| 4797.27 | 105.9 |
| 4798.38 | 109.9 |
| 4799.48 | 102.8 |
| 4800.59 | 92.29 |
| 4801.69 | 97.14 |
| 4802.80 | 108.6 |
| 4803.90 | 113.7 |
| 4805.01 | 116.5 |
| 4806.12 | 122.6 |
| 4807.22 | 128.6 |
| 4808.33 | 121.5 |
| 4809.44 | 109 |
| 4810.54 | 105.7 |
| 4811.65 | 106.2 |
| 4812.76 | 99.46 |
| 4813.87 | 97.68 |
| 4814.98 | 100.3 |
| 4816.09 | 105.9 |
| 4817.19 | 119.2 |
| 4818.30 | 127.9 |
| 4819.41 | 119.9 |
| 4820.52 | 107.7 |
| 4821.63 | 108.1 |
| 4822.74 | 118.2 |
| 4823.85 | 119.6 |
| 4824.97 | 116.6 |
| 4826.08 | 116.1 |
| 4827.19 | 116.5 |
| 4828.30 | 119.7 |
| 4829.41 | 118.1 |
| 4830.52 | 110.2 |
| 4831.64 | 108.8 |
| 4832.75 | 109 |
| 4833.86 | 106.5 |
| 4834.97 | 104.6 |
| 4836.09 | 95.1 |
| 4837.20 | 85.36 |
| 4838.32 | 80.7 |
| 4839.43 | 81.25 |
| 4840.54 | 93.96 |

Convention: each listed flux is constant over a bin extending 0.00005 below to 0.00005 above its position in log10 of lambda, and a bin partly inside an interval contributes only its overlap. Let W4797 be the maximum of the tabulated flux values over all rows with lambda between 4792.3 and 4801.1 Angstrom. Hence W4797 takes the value 109.9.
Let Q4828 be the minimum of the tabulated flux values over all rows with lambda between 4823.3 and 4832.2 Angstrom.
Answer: 108.8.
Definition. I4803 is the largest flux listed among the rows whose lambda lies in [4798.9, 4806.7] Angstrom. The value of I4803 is 122.6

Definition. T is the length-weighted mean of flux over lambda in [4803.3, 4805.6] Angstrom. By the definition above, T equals 115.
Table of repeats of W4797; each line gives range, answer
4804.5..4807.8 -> 128.6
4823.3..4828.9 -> 119.7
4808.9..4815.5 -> 109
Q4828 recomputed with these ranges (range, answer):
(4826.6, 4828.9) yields 116.5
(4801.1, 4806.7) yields 97.14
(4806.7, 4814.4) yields 97.68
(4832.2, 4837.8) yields 85.36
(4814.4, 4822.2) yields 100.3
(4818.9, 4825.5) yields 107.7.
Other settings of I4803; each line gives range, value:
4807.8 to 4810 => 121.5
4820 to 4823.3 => 118.2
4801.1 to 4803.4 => 108.6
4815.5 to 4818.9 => 127.9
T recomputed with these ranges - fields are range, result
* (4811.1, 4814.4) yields 101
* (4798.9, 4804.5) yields 103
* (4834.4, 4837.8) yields 94.8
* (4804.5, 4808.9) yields 122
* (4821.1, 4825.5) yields 115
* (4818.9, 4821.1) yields 114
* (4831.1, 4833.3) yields 109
